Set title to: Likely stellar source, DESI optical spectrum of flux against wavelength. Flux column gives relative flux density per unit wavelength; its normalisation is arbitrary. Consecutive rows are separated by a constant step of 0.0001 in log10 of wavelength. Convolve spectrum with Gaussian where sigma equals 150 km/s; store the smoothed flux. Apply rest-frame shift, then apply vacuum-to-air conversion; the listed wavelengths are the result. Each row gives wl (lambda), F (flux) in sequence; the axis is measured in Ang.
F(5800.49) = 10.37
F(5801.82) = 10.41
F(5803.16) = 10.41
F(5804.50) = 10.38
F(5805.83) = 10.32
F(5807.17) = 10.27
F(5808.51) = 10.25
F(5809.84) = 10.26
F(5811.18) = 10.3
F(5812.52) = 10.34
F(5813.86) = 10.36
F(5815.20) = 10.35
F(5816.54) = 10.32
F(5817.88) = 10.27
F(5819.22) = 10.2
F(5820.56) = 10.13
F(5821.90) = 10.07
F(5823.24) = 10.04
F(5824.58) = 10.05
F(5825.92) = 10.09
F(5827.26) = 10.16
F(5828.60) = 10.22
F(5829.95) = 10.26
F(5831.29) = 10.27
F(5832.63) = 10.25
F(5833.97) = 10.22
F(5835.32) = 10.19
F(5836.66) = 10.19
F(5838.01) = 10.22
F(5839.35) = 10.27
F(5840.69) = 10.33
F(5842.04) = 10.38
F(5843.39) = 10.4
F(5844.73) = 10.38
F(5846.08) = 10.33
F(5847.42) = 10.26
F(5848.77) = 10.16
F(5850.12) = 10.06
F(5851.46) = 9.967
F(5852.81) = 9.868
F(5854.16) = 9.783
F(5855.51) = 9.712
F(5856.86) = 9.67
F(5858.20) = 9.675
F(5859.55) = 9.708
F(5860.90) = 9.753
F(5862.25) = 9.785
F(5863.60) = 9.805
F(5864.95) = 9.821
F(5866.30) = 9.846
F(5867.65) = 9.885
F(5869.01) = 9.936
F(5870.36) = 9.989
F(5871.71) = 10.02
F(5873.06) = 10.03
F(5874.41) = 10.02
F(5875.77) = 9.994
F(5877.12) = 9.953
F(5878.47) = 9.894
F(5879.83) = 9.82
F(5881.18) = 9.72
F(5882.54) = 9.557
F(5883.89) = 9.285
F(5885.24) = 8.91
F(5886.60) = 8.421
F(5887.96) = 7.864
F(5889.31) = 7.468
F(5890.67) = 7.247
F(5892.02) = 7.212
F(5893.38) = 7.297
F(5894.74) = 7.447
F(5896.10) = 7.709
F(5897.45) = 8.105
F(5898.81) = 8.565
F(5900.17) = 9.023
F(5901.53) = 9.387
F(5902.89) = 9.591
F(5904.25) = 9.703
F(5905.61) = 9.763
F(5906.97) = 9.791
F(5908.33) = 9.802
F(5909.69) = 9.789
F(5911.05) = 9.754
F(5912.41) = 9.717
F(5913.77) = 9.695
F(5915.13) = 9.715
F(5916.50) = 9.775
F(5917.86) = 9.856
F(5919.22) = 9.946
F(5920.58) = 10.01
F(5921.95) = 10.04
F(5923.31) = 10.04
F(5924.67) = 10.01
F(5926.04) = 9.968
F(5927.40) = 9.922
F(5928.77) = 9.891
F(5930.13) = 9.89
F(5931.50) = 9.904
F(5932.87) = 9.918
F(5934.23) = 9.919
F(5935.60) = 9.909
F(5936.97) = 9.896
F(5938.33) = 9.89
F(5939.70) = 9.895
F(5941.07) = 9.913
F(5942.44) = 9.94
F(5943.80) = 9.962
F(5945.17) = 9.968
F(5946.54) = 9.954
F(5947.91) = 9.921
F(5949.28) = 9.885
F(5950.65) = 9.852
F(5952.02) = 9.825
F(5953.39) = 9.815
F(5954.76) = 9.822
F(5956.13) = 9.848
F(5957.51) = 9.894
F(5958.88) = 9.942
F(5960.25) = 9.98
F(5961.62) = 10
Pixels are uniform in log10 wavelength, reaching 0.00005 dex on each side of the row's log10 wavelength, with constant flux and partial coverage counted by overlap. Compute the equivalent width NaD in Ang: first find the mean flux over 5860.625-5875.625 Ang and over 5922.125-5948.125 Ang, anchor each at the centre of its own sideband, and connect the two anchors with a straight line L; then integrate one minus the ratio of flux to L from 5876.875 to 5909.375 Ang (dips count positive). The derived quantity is 3.6 Ang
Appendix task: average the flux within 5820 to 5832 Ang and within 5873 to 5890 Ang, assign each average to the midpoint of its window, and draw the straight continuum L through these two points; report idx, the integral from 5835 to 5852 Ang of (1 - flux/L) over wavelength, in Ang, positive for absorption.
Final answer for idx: -0.6 Ang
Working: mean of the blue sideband 10.1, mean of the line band 10.2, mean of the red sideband 9.27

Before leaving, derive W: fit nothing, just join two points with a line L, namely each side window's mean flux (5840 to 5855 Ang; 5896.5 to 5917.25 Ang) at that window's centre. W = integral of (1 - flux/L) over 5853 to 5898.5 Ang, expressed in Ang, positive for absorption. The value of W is 3.0 Ang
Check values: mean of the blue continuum 10.2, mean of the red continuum 9.46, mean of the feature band 9.19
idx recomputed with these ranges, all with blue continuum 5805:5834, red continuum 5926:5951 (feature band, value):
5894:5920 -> 1.8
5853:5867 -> 0.5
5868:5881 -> 0.2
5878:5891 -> 1.6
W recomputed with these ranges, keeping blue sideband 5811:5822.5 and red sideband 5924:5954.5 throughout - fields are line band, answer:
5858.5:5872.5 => 0.4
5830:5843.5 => -0.1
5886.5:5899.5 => 3.0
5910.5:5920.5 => 0.2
